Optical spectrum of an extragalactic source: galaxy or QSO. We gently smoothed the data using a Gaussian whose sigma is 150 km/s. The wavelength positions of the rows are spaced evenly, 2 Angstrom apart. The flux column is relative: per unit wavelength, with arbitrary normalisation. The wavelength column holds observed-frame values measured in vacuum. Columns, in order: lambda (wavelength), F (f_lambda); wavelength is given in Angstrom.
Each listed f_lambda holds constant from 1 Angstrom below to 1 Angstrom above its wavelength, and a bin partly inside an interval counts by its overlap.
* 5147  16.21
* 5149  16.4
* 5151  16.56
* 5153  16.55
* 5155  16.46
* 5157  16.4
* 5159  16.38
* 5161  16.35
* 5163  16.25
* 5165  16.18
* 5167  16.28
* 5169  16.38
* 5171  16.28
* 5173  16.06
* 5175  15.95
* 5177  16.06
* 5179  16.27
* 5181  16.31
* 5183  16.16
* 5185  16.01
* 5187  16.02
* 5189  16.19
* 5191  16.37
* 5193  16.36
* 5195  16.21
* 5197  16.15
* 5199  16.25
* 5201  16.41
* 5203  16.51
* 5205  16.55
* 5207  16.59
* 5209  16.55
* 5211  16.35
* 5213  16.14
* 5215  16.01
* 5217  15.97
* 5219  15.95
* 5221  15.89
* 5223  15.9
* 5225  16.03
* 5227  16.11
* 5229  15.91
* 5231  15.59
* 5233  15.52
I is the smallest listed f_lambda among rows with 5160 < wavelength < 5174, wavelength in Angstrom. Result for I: 16.06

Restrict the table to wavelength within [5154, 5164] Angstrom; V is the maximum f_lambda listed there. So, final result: 16.46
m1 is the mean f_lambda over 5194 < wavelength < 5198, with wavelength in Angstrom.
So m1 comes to 16.2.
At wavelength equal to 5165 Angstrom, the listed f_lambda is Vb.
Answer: 16.18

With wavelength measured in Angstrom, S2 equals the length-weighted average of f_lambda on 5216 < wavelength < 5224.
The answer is 15.9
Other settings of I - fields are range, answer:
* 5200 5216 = 16.01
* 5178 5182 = 16.27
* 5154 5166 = 16.18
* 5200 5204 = 16.41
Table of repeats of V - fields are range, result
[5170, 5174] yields 16.28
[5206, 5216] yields 16.59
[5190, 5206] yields 16.55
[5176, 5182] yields 16.31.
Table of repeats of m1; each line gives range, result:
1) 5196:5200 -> 16.2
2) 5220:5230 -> 16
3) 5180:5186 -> 16.2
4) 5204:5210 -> 16.6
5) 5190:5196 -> 16.3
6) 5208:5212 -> 16.5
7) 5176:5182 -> 16.2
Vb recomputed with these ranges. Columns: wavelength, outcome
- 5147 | 16.21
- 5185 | 16.01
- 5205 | 16.55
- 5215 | 16.01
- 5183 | 16.16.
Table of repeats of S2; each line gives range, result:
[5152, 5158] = 16.5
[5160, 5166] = 16.3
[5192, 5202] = 16.3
